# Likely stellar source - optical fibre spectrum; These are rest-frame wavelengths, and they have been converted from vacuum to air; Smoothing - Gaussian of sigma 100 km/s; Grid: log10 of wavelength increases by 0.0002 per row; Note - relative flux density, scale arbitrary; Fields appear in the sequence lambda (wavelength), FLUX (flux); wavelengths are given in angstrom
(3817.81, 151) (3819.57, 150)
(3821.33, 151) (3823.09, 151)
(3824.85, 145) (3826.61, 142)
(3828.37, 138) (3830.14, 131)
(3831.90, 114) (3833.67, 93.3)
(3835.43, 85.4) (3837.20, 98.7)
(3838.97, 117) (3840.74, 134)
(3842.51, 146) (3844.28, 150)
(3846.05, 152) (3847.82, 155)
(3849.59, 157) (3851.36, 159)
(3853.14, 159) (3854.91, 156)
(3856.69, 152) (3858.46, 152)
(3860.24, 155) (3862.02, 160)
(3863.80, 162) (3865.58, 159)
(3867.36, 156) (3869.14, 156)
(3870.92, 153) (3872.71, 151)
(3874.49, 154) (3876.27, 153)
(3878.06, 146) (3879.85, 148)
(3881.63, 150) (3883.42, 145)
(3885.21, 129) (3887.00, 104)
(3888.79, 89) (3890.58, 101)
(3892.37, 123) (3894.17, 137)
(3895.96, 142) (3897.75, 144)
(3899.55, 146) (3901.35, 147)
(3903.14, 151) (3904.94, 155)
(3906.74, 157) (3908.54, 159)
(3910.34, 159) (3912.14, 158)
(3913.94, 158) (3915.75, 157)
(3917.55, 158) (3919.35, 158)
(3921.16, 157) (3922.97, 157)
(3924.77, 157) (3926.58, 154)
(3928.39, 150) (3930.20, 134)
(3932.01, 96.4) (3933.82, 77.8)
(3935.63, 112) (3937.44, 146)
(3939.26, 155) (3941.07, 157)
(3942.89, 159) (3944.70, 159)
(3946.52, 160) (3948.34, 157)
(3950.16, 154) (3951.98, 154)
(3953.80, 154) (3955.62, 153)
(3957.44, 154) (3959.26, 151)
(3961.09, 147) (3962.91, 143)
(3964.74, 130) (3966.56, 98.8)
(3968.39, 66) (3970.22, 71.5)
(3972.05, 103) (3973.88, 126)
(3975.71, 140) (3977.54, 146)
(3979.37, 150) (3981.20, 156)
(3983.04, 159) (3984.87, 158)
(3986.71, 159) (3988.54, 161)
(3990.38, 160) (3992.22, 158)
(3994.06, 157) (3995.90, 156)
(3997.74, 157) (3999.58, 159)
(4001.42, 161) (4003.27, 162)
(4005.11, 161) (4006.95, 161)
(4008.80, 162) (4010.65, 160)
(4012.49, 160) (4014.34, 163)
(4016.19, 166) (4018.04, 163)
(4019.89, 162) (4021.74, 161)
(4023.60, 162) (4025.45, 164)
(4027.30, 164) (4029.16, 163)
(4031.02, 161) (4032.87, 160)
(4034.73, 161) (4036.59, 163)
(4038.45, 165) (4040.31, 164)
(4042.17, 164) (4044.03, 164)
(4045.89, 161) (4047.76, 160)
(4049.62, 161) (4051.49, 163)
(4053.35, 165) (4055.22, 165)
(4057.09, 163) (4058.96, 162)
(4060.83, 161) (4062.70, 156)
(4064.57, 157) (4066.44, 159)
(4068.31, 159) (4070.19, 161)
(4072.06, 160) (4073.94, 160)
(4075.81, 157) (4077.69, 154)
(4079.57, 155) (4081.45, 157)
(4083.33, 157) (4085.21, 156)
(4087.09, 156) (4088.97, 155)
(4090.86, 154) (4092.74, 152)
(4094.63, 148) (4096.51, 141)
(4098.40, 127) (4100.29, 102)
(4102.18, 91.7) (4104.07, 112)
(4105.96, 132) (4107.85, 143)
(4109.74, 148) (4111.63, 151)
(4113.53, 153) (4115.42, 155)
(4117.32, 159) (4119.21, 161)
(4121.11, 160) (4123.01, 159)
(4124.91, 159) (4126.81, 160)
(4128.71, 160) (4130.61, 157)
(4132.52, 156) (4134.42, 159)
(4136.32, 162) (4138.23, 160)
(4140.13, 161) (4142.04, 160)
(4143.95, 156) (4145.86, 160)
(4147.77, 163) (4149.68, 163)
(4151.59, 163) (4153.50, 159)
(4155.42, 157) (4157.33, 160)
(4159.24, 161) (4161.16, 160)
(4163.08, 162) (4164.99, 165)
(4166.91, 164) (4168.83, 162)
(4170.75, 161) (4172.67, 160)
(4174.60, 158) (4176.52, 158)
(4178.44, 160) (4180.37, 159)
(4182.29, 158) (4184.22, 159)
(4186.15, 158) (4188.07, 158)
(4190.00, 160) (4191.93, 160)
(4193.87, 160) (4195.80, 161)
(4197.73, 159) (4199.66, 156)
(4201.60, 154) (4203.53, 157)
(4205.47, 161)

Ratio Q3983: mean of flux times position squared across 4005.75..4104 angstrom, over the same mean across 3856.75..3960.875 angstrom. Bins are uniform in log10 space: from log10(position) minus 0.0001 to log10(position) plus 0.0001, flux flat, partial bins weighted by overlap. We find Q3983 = 1.15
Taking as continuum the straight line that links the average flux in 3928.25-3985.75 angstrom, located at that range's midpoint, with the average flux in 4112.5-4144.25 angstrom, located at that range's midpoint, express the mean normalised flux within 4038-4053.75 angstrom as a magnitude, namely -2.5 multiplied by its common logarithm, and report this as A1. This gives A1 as -0.10 mag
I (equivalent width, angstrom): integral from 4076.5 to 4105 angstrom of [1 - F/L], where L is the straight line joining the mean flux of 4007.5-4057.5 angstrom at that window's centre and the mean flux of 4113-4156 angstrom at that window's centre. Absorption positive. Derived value 3.4 angstrom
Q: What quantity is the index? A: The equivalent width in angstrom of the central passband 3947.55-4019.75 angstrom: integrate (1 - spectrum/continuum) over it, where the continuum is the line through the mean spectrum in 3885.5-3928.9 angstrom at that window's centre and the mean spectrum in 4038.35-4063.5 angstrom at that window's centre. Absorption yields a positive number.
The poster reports 3.0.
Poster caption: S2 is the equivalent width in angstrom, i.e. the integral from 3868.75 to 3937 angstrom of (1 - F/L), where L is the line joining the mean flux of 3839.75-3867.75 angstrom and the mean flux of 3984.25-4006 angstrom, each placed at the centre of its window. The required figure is 6.17 angstrom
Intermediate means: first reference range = 154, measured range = 142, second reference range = 159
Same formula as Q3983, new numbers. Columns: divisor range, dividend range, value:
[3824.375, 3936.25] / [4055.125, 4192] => 1.24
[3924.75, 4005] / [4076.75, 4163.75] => 1.15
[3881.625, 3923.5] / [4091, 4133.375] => 1.12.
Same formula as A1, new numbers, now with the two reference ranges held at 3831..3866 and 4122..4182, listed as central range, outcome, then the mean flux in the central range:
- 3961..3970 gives 0.316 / 111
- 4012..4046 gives -0.073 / 163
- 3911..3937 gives 0.026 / 142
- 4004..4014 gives -0.071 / 161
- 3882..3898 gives 0.158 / 124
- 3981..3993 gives -0.066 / 159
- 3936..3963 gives -0.043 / 153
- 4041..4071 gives -0.051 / 161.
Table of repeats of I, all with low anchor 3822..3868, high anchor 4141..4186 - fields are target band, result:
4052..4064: -0.6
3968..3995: 1.8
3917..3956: 0.2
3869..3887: -0.3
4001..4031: -2.1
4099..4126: 2.7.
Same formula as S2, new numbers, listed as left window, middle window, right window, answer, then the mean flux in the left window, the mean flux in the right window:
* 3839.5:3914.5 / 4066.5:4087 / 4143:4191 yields -0.2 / 147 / 160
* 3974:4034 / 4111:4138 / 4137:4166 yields 0.4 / 159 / 161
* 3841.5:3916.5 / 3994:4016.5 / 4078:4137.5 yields -1.9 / 148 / 148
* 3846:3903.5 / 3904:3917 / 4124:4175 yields -0.9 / 145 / 160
